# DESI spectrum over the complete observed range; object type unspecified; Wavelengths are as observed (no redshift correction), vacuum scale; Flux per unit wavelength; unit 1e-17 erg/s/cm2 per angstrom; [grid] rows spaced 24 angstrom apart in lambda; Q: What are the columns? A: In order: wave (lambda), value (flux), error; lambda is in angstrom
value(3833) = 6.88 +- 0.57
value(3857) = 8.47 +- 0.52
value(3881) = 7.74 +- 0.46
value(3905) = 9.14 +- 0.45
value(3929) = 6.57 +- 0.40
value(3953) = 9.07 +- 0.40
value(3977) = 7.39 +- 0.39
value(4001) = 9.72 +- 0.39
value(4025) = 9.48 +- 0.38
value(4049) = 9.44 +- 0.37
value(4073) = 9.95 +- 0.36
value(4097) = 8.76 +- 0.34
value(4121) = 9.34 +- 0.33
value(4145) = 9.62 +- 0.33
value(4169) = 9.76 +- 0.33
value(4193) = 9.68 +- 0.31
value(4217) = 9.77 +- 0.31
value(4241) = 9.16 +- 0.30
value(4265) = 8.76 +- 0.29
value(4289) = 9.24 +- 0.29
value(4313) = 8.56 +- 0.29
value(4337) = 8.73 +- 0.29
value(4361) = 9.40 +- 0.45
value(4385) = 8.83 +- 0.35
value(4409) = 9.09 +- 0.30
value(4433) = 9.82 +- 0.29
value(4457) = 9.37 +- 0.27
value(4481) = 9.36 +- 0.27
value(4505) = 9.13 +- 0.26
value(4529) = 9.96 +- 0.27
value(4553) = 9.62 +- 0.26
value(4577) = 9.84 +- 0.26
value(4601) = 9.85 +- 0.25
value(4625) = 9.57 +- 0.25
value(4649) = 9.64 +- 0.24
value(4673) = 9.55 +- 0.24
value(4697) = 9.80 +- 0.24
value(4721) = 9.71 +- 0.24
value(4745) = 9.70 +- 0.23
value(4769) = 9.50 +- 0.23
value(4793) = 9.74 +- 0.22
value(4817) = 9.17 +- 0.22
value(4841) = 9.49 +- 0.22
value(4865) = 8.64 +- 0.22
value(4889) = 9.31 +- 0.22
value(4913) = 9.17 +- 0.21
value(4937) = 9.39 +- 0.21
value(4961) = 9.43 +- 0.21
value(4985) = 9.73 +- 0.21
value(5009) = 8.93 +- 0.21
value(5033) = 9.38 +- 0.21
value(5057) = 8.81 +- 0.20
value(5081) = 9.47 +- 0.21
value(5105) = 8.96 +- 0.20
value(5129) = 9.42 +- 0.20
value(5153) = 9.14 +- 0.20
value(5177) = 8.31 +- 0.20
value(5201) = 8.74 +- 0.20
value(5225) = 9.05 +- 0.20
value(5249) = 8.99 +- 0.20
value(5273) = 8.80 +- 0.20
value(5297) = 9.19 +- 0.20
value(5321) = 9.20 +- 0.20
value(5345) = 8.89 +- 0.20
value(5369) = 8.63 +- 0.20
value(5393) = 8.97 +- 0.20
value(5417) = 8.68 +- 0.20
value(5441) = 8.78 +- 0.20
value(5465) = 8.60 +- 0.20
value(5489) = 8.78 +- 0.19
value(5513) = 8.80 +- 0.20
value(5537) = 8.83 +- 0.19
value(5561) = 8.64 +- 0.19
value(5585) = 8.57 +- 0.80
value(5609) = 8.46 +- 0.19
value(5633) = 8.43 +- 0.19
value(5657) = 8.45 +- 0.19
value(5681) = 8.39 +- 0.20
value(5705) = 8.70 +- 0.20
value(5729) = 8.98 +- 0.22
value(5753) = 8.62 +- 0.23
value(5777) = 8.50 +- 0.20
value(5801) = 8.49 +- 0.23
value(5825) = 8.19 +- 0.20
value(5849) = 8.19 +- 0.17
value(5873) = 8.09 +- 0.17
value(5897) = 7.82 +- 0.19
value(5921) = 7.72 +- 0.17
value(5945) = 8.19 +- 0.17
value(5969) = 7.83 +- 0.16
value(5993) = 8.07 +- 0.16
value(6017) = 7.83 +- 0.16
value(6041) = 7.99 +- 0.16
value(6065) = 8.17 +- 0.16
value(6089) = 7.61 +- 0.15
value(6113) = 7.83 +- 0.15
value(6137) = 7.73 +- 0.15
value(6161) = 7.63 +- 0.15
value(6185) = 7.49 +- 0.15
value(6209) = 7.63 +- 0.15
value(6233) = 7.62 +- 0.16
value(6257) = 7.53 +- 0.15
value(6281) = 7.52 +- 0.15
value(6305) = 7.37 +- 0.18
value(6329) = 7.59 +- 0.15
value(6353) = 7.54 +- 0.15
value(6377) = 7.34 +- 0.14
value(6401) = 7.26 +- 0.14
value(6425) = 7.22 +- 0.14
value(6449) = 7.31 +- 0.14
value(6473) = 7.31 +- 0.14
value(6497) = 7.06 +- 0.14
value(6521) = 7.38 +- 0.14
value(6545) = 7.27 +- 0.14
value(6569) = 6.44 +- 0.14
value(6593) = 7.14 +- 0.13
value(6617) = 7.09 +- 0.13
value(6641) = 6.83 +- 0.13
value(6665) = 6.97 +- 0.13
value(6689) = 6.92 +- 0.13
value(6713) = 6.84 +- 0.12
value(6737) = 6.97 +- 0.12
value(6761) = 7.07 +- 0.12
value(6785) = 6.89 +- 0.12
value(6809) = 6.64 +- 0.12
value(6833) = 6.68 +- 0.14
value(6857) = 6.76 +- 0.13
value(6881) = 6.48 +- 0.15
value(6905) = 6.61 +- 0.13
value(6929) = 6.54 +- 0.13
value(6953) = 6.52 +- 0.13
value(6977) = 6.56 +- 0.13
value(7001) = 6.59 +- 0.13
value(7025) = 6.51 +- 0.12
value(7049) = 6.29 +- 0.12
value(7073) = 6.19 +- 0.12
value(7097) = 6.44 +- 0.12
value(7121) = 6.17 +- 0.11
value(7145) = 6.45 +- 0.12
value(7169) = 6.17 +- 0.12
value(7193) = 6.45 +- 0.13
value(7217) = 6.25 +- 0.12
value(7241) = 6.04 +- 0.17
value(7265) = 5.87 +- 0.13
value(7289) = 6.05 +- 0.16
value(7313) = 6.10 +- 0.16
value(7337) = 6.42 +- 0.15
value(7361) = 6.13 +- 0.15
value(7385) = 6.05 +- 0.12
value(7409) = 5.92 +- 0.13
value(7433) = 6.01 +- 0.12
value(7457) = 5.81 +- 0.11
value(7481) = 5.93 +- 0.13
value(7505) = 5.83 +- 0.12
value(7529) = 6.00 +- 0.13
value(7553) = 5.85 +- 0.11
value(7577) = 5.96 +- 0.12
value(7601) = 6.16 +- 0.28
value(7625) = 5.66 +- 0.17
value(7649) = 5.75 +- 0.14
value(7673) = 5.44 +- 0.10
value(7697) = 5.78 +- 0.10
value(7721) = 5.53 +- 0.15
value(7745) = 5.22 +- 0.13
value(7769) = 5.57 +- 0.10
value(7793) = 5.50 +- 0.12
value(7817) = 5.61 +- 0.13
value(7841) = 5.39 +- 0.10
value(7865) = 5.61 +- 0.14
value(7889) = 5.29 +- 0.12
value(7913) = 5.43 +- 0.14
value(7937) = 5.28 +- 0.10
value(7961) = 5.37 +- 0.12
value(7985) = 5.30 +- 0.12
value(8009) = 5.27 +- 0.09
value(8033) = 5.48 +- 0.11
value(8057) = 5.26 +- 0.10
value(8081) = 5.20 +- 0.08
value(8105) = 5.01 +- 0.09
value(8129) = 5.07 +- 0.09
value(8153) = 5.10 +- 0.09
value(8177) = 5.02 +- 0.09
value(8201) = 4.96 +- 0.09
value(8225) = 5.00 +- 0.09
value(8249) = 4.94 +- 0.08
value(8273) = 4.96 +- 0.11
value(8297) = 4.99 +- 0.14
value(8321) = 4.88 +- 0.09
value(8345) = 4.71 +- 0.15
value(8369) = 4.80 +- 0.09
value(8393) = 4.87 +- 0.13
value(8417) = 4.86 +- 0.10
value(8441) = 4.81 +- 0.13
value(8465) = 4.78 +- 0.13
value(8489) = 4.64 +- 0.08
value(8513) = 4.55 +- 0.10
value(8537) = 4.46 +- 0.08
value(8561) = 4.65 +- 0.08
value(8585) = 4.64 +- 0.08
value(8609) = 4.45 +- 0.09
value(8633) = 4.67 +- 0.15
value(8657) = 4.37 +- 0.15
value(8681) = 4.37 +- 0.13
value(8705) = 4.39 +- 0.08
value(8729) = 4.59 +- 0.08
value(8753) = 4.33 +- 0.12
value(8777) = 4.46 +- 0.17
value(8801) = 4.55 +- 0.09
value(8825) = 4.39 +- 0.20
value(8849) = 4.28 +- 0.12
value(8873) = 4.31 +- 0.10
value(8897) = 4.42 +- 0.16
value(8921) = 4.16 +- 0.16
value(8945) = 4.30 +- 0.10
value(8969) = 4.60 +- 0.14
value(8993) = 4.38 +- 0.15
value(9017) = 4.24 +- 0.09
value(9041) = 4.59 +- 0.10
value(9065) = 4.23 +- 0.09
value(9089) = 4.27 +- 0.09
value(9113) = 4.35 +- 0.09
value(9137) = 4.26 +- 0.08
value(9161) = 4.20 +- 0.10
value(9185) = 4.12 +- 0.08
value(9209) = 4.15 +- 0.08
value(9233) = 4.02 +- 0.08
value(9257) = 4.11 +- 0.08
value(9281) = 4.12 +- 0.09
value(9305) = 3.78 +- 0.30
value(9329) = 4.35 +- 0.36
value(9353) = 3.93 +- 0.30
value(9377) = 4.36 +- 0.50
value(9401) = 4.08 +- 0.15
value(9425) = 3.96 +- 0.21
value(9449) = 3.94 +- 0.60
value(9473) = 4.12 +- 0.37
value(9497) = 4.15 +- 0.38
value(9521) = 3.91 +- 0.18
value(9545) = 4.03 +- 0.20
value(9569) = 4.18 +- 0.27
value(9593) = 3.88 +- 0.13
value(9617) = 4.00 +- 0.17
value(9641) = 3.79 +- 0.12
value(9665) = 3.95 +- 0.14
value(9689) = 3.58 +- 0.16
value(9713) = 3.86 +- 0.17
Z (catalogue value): 0.000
